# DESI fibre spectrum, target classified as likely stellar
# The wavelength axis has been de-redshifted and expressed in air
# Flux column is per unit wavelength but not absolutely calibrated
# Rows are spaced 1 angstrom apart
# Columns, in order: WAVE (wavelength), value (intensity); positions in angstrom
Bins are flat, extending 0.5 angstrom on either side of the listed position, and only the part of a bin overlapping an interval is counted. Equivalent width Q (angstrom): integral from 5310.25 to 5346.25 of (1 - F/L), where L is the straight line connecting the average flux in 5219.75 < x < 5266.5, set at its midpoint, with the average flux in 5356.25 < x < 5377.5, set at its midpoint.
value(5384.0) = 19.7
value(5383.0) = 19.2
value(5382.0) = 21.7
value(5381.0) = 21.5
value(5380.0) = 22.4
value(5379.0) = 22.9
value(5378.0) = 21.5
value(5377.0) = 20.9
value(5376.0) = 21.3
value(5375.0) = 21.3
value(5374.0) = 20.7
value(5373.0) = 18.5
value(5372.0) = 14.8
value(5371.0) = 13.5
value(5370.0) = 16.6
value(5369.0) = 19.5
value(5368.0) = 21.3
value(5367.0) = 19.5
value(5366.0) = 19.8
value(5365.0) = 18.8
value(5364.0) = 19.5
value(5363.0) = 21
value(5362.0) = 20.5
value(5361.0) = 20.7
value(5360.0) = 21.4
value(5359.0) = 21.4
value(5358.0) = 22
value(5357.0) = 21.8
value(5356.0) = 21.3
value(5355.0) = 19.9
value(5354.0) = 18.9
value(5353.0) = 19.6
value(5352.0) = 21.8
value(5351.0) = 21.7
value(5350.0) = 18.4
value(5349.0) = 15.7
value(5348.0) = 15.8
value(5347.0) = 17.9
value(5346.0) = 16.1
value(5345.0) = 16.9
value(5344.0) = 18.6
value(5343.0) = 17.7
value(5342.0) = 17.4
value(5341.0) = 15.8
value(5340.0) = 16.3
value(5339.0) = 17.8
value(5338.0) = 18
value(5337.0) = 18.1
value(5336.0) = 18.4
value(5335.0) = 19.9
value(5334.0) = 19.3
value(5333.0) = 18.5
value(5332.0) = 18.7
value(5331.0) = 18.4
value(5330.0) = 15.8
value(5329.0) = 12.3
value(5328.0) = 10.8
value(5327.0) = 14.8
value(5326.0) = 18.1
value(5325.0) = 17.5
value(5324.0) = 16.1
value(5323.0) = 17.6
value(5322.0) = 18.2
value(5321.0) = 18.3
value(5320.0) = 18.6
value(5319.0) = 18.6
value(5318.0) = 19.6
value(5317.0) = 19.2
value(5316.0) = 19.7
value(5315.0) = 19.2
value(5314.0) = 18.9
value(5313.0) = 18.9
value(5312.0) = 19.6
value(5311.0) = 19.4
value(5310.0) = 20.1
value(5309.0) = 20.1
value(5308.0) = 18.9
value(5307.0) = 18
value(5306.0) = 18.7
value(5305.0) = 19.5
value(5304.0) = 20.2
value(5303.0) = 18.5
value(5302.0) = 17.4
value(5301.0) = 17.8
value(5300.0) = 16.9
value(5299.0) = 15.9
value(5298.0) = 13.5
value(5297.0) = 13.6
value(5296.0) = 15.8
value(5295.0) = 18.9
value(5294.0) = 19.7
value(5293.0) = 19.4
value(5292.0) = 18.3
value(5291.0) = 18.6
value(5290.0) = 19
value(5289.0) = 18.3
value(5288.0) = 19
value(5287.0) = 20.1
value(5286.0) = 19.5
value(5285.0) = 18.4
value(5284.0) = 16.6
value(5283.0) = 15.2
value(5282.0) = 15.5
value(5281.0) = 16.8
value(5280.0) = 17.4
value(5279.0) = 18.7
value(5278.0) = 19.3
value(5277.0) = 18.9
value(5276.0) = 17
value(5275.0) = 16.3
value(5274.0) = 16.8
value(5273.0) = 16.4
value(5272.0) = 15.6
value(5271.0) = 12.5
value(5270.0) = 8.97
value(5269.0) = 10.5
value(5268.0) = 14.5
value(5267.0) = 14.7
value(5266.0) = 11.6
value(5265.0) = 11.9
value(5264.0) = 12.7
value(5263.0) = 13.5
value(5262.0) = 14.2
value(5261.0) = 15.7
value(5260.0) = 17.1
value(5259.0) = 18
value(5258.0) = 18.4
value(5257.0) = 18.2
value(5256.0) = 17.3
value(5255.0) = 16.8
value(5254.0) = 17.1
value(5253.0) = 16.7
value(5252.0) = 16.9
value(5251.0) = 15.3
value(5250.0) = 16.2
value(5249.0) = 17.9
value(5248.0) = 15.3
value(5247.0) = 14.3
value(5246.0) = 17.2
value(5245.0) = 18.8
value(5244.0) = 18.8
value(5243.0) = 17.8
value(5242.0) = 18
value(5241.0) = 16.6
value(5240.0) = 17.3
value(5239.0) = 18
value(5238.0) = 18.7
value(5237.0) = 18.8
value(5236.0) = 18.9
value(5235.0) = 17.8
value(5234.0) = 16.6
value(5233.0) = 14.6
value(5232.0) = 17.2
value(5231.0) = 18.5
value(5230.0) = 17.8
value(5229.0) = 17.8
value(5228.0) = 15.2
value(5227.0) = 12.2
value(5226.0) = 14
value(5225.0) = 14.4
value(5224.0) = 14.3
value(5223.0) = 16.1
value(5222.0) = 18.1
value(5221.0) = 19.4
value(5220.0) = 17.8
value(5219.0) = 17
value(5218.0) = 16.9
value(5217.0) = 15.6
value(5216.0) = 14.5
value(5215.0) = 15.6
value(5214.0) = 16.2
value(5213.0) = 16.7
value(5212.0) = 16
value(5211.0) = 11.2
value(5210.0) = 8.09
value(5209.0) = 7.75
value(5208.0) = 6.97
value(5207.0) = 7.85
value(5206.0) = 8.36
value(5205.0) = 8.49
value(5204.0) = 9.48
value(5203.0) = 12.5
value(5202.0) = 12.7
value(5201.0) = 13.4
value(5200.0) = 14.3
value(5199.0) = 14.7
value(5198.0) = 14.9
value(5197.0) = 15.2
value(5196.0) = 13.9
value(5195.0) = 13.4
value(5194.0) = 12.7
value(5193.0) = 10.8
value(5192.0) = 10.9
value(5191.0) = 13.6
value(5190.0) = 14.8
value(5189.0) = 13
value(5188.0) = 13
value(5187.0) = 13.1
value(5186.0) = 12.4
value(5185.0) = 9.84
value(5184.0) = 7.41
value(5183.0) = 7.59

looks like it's 1.9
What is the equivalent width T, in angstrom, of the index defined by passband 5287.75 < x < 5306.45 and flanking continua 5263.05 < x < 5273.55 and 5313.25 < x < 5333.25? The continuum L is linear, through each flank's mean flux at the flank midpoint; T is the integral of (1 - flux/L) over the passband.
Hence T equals -3.1 angstrom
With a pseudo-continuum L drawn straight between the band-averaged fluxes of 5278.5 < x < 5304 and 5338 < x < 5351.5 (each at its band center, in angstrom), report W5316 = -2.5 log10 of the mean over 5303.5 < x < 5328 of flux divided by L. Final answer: -0.06 mag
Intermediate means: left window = 17.6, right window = 17.4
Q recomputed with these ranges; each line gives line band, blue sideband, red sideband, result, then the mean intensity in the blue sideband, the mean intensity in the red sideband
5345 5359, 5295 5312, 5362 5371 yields -0.3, 17.9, 19.2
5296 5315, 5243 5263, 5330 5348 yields -0.8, 16.8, 17.8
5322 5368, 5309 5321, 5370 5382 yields 2.8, 19.2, 19.9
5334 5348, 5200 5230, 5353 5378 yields 0.9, 13.7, 19.8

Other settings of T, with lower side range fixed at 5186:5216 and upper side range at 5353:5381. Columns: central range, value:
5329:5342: 0.7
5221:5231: -1.7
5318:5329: 0.8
